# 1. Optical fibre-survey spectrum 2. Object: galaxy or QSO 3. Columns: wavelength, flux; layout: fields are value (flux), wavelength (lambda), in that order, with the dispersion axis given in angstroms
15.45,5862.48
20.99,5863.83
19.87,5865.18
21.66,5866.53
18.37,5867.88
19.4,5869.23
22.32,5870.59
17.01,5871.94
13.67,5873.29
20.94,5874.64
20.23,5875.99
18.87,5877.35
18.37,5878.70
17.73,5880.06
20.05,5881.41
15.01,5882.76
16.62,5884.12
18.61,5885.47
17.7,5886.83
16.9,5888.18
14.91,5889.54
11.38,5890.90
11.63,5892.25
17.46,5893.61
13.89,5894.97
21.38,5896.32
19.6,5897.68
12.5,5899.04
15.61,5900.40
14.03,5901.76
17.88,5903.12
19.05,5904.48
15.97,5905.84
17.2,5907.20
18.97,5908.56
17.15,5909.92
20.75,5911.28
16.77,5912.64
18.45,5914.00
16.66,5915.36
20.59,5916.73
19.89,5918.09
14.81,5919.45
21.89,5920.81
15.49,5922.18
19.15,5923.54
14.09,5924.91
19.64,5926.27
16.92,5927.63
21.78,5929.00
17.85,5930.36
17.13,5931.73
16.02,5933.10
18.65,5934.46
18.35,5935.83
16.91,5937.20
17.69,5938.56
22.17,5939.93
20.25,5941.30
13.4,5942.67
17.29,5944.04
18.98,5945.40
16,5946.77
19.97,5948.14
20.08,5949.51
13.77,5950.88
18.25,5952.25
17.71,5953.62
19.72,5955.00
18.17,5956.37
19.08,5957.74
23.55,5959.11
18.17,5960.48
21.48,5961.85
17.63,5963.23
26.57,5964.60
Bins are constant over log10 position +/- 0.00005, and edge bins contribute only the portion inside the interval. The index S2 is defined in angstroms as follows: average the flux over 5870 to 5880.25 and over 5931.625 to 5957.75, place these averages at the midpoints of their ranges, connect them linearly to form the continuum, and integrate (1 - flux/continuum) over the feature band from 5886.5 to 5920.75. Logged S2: 2.7 angstroms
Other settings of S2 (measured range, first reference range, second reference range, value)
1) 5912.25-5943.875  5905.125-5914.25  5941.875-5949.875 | -0.54 angstroms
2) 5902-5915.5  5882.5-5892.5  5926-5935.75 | -0.77 angstroms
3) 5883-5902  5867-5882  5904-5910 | 2.40 angstroms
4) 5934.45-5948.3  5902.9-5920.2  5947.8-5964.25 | 0.51 angstroms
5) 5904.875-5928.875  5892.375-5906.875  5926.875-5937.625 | -0.98 angstroms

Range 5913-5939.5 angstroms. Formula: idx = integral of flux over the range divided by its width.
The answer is 18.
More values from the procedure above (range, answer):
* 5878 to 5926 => 17.1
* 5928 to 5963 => 18.5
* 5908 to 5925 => 18.2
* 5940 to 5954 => 17.8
